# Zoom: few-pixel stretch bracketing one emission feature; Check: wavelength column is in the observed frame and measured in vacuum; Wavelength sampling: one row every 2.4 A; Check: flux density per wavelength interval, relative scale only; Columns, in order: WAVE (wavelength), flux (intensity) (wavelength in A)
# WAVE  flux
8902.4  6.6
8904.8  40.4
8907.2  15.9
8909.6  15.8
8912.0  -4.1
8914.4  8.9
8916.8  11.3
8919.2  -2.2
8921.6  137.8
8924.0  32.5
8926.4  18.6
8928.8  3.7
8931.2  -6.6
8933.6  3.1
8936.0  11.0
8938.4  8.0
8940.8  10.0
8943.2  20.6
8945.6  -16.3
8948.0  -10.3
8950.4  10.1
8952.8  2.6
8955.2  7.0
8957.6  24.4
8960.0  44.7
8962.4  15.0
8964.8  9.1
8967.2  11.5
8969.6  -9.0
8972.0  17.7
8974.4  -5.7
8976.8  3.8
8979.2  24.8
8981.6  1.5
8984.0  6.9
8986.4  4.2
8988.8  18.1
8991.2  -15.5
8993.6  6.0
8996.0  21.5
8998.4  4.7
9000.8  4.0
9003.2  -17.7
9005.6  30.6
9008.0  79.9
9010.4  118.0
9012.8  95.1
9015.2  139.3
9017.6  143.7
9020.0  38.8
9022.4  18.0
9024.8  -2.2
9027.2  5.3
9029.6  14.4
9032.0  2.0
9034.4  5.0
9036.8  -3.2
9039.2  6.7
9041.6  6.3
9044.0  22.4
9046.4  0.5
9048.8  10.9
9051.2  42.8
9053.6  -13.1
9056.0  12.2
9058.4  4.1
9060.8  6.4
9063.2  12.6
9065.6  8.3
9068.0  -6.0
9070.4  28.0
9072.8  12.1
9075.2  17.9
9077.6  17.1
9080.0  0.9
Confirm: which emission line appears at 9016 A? [O II] 3727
